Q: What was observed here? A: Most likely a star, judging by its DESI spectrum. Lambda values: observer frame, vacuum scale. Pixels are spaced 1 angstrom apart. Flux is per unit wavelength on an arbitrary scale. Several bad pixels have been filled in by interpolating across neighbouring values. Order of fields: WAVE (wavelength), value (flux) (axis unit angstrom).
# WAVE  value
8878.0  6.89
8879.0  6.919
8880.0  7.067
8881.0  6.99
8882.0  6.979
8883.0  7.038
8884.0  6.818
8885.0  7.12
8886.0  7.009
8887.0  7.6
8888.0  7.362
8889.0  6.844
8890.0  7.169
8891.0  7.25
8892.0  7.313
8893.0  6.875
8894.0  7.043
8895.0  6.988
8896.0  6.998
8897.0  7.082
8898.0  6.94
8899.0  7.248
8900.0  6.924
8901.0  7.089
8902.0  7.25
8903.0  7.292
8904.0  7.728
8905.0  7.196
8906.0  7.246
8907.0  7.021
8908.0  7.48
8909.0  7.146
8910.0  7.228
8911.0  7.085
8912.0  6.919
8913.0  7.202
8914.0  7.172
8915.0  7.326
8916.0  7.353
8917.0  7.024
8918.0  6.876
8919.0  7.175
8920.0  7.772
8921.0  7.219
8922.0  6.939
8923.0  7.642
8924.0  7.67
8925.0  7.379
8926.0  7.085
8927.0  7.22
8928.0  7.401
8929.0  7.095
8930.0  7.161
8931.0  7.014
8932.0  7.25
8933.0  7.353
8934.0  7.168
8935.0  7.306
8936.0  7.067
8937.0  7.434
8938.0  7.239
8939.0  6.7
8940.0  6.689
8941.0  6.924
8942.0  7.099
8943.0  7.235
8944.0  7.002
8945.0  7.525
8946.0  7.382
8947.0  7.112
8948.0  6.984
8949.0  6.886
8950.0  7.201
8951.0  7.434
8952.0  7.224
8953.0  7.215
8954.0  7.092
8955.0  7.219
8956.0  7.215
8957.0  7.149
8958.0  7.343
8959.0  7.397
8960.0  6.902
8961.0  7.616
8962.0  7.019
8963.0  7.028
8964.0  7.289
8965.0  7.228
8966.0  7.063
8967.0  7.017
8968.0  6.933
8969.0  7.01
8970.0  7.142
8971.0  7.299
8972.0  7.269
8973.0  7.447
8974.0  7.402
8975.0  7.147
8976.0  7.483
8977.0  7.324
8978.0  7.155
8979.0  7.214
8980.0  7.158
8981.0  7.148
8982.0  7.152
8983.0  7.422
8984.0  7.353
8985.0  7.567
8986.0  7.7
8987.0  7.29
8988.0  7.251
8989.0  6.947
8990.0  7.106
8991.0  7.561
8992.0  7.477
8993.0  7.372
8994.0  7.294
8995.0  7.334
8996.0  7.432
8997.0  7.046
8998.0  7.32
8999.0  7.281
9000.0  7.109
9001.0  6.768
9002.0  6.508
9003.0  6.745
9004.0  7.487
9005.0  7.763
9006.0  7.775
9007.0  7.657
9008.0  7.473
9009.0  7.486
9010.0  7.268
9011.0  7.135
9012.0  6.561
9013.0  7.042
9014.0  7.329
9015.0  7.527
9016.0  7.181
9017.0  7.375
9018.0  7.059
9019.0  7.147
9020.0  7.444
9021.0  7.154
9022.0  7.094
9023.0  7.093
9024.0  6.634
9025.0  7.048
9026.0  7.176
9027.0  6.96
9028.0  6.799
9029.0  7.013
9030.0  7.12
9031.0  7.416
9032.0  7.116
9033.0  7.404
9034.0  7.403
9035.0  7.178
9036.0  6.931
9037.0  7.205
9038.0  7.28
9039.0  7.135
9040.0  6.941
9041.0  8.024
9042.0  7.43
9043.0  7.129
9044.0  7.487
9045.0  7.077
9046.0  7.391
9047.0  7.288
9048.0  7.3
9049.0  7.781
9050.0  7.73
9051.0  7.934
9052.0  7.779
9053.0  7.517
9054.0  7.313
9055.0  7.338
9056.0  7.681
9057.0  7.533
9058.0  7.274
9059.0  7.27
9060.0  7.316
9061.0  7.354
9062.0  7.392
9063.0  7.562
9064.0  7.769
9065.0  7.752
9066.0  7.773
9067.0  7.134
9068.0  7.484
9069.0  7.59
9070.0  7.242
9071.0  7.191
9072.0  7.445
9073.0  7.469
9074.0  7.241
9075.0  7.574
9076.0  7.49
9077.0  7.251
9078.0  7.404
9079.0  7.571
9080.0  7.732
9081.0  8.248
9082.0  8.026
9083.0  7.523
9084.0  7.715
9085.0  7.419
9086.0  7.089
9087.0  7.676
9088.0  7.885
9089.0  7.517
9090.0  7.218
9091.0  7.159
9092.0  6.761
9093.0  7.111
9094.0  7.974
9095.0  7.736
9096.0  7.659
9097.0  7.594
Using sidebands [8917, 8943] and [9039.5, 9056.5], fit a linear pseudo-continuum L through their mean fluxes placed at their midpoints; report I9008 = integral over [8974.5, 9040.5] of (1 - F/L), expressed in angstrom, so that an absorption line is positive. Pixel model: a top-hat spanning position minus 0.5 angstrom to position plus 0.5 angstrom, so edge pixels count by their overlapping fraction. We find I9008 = 1.4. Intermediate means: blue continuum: 7.19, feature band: 7.22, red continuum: 7.48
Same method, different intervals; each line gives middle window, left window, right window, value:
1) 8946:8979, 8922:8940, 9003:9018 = 0.3 angstrom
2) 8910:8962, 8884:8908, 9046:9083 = 0.3 angstrom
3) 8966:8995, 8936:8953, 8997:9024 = -0.4 angstrom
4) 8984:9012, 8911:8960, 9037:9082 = 0.2 angstrom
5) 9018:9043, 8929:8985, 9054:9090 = 0.8 angstrom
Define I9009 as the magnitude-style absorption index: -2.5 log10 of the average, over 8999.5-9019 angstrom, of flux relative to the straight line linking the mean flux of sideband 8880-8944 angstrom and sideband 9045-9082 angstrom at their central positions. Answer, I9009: 0.024 mag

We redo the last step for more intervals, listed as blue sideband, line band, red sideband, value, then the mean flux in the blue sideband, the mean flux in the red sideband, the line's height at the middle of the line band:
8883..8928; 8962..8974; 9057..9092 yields 0.02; 7.19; 7.48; 7.3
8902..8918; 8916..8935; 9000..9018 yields 0.00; 7.22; 7.23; 7.22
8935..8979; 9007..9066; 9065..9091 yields 0.01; 7.18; 7.51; 7.4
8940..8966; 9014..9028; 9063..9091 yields 0.03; 7.18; 7.53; 7.37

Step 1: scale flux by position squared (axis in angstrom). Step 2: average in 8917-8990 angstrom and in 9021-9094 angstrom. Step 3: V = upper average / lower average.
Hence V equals 1.05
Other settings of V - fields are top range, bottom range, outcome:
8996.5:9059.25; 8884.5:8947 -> 1.04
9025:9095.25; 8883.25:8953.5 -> 1.07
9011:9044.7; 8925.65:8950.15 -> 1.03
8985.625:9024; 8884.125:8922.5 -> 1.03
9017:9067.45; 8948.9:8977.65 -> 1.03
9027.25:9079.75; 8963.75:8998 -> 1.03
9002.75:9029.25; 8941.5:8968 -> 1.02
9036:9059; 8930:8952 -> 1.06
